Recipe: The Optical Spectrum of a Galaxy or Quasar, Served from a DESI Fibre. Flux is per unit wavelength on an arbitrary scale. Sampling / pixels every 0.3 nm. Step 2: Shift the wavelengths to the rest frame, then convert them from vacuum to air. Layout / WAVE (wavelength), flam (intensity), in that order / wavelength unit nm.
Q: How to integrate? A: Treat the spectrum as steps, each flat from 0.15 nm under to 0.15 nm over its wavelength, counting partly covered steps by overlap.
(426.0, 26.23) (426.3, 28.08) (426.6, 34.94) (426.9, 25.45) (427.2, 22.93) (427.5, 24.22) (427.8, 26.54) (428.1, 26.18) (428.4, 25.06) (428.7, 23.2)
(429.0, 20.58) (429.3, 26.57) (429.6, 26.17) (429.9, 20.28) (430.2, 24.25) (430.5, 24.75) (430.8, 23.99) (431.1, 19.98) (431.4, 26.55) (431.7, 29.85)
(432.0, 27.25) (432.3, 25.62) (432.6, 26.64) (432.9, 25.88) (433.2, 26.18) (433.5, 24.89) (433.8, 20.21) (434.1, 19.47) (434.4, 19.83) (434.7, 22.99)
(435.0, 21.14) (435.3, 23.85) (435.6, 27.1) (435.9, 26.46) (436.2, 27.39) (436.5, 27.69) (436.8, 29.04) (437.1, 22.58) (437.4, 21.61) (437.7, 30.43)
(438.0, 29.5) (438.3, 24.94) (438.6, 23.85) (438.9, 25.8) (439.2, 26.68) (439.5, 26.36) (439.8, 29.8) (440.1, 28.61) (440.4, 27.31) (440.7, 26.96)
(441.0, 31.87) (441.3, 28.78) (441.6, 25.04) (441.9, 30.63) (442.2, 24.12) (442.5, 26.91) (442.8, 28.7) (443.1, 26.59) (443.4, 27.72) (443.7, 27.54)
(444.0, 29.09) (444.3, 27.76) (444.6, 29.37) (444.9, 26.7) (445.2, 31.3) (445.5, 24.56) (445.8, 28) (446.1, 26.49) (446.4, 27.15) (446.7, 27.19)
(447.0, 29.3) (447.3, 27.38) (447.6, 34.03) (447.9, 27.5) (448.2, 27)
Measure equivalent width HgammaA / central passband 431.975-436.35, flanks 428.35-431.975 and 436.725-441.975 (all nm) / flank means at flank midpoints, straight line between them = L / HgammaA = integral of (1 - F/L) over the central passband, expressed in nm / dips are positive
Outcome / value 0.22 nm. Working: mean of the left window 24.4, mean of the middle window 24.2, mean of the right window 27.1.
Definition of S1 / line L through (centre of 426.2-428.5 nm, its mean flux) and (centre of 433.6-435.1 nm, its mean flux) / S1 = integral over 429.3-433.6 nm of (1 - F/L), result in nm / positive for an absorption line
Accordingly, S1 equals -0.38 nm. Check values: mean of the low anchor 26.7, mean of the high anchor 20.9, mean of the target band 25.2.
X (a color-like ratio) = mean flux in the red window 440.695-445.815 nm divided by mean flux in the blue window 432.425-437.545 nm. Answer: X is 1.15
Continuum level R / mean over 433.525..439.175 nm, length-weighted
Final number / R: 24.7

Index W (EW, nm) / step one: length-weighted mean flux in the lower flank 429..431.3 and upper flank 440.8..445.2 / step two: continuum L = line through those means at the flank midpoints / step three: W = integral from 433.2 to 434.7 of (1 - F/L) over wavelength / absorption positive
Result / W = 0.19 nm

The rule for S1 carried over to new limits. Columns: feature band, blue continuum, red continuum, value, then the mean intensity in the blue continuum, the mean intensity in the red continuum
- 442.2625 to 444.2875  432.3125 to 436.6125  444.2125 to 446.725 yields -0.05 nm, 24.3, 27.6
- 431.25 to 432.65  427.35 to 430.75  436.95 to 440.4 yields -0.13 nm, 24.3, 26.4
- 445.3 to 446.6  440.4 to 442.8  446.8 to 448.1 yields 0.10 nm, 27.8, 29.4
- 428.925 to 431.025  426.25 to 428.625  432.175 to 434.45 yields 0.13 nm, 26.5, 23.7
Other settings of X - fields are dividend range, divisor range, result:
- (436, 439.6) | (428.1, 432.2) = 1.07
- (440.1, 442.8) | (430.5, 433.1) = 1.08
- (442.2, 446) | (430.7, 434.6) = 1.14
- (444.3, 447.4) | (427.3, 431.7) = 1.14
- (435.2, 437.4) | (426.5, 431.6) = 1.05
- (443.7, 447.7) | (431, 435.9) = 1.16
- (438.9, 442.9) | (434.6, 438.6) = 1.08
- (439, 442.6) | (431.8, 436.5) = 1.13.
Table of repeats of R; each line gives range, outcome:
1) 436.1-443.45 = 27.1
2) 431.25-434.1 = 25.6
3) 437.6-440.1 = 27.2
